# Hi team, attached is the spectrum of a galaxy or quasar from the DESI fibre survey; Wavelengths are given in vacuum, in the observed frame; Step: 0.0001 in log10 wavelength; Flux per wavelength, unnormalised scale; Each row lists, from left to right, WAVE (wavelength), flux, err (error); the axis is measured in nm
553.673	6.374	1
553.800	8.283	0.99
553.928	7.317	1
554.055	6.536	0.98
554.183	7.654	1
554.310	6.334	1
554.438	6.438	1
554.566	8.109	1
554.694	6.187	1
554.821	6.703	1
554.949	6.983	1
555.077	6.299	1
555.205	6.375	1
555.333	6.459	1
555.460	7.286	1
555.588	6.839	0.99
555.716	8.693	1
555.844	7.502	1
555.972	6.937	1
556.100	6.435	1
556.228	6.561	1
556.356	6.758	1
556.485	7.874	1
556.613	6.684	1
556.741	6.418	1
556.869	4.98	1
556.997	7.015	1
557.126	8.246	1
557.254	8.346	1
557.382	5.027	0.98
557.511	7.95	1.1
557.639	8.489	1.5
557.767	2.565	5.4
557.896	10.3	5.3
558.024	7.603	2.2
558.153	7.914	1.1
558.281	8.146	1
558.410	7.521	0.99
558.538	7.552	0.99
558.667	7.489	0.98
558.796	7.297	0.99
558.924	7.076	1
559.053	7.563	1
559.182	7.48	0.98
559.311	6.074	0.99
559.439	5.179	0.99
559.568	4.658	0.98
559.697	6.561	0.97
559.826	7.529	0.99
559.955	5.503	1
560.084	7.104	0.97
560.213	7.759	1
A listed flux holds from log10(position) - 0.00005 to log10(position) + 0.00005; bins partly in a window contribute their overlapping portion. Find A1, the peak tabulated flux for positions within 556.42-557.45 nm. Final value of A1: 8.346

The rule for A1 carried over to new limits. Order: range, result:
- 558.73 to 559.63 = 7.563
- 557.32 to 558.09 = 10.3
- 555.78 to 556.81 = 7.874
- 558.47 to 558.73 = 7.552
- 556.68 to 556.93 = 6.418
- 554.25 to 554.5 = 6.438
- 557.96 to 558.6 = 8.146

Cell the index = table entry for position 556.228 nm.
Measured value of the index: 6.561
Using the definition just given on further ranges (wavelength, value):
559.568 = 4.658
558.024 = 7.603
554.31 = 6.334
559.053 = 7.563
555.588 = 6.839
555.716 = 8.693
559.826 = 7.529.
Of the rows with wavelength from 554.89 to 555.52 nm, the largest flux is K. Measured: 7.286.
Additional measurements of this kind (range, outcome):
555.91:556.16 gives 6.937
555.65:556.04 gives 8.693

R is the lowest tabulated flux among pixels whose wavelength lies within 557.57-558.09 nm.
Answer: 2.565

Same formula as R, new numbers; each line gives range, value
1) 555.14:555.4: 6.375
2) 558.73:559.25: 7.076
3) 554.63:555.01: 6.187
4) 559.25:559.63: 4.658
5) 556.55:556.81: 6.418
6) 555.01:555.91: 6.299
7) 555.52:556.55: 6.435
